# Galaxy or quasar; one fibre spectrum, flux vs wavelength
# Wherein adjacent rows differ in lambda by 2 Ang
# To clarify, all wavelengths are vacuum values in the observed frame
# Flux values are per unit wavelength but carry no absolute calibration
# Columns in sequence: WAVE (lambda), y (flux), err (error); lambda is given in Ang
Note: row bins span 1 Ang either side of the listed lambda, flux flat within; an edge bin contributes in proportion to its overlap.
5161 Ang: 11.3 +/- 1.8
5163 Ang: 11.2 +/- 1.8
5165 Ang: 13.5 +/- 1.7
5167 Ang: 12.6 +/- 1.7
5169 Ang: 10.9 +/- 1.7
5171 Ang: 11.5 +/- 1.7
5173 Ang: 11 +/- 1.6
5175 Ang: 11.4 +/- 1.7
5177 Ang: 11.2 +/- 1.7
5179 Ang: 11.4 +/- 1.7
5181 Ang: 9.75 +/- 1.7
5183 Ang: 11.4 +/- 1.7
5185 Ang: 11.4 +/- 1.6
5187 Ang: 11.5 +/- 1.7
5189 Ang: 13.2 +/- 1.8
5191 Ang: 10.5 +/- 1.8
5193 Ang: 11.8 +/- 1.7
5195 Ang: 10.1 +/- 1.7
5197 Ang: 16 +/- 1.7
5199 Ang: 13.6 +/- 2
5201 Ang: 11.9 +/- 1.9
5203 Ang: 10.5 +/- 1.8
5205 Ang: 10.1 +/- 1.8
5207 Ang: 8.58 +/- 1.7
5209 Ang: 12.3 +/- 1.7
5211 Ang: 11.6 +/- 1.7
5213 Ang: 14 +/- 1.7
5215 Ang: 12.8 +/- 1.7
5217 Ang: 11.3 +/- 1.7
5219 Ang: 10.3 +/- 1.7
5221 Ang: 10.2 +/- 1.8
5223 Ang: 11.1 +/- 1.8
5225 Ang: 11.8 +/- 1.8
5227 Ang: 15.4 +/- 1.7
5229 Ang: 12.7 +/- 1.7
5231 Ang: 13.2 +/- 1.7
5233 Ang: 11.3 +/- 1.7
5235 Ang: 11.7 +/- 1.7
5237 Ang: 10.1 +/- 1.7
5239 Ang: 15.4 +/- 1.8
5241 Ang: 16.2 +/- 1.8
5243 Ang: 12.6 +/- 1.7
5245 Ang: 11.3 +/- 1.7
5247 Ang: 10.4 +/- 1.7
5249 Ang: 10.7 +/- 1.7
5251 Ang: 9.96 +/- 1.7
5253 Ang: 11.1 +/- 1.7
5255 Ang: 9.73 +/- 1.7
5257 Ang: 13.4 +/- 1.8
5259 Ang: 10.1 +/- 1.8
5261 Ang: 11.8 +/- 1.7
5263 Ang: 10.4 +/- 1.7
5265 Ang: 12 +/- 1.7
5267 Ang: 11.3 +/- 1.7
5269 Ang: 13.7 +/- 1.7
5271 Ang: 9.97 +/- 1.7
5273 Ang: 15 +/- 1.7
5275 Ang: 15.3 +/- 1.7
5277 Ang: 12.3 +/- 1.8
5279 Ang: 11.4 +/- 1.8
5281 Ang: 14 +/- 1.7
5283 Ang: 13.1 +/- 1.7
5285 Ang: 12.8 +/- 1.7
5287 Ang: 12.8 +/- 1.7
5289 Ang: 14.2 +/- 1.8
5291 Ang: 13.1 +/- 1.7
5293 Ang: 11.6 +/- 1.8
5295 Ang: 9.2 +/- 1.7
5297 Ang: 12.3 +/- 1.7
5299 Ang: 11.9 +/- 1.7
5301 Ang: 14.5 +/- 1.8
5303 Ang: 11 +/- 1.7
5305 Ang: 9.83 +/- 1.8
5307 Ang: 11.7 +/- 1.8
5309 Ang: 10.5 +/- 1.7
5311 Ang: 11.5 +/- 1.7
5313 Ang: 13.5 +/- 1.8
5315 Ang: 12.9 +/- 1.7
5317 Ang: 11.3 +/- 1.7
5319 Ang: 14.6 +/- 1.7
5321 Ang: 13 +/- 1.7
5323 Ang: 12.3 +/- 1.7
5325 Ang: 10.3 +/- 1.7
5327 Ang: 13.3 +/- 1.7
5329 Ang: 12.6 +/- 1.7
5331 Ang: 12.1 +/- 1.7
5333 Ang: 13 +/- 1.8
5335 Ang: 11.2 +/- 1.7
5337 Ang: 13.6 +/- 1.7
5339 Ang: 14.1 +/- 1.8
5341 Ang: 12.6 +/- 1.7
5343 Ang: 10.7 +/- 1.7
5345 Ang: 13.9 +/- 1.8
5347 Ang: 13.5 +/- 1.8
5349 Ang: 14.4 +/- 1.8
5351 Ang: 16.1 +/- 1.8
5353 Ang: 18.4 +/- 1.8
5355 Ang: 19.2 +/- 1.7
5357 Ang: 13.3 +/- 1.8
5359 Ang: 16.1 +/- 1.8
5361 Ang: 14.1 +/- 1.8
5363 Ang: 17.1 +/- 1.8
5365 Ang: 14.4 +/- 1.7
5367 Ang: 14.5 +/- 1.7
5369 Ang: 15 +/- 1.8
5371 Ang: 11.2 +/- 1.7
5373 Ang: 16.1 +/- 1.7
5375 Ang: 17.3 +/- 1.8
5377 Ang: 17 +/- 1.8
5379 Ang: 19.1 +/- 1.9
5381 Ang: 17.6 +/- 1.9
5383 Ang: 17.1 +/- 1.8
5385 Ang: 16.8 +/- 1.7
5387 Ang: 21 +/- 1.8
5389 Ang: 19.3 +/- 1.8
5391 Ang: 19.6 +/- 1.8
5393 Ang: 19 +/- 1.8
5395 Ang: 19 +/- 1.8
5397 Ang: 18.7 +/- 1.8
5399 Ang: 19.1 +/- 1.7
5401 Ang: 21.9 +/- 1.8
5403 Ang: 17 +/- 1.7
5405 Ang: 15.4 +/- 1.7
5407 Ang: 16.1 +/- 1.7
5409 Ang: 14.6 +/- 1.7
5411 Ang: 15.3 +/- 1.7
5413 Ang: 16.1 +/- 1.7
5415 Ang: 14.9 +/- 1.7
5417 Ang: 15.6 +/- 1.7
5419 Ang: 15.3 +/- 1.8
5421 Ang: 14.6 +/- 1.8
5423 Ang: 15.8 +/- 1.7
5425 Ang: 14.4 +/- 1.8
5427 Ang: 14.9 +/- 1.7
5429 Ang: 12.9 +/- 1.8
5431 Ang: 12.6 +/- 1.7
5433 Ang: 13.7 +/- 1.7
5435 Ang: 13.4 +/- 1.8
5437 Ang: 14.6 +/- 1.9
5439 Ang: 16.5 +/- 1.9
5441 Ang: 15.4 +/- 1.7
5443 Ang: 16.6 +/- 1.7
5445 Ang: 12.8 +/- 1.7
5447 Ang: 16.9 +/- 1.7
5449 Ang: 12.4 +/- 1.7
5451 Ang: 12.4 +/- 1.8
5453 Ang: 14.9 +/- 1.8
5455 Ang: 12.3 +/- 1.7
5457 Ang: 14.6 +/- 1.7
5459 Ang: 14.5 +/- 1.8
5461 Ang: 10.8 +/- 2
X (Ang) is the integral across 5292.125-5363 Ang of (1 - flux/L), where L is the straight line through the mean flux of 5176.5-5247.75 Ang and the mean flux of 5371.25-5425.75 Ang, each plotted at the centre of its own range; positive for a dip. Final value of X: 10.0 Ang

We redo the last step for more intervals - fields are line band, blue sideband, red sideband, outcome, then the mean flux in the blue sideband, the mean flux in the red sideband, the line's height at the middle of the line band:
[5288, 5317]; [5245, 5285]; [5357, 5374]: 2.2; 11.9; 14.7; 12.9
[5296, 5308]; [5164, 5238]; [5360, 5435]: 1.9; 11.7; 16.3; 14.1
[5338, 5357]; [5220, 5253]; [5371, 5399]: 2.2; 12.1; 18.1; 16.5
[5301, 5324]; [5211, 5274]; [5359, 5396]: 3.8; 12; 16.9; 14.5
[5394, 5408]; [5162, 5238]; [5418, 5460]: -4.3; 11.7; 14.4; 13.9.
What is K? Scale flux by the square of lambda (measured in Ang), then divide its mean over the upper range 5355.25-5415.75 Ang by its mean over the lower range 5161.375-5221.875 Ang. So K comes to 1.6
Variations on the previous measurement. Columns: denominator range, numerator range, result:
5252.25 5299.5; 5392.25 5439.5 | 1.37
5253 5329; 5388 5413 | 1.52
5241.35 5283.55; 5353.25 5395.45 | 1.47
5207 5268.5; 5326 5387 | 1.32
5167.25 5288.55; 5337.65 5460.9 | 1.39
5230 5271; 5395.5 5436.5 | 1.41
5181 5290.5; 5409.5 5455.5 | 1.30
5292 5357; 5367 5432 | 1.32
